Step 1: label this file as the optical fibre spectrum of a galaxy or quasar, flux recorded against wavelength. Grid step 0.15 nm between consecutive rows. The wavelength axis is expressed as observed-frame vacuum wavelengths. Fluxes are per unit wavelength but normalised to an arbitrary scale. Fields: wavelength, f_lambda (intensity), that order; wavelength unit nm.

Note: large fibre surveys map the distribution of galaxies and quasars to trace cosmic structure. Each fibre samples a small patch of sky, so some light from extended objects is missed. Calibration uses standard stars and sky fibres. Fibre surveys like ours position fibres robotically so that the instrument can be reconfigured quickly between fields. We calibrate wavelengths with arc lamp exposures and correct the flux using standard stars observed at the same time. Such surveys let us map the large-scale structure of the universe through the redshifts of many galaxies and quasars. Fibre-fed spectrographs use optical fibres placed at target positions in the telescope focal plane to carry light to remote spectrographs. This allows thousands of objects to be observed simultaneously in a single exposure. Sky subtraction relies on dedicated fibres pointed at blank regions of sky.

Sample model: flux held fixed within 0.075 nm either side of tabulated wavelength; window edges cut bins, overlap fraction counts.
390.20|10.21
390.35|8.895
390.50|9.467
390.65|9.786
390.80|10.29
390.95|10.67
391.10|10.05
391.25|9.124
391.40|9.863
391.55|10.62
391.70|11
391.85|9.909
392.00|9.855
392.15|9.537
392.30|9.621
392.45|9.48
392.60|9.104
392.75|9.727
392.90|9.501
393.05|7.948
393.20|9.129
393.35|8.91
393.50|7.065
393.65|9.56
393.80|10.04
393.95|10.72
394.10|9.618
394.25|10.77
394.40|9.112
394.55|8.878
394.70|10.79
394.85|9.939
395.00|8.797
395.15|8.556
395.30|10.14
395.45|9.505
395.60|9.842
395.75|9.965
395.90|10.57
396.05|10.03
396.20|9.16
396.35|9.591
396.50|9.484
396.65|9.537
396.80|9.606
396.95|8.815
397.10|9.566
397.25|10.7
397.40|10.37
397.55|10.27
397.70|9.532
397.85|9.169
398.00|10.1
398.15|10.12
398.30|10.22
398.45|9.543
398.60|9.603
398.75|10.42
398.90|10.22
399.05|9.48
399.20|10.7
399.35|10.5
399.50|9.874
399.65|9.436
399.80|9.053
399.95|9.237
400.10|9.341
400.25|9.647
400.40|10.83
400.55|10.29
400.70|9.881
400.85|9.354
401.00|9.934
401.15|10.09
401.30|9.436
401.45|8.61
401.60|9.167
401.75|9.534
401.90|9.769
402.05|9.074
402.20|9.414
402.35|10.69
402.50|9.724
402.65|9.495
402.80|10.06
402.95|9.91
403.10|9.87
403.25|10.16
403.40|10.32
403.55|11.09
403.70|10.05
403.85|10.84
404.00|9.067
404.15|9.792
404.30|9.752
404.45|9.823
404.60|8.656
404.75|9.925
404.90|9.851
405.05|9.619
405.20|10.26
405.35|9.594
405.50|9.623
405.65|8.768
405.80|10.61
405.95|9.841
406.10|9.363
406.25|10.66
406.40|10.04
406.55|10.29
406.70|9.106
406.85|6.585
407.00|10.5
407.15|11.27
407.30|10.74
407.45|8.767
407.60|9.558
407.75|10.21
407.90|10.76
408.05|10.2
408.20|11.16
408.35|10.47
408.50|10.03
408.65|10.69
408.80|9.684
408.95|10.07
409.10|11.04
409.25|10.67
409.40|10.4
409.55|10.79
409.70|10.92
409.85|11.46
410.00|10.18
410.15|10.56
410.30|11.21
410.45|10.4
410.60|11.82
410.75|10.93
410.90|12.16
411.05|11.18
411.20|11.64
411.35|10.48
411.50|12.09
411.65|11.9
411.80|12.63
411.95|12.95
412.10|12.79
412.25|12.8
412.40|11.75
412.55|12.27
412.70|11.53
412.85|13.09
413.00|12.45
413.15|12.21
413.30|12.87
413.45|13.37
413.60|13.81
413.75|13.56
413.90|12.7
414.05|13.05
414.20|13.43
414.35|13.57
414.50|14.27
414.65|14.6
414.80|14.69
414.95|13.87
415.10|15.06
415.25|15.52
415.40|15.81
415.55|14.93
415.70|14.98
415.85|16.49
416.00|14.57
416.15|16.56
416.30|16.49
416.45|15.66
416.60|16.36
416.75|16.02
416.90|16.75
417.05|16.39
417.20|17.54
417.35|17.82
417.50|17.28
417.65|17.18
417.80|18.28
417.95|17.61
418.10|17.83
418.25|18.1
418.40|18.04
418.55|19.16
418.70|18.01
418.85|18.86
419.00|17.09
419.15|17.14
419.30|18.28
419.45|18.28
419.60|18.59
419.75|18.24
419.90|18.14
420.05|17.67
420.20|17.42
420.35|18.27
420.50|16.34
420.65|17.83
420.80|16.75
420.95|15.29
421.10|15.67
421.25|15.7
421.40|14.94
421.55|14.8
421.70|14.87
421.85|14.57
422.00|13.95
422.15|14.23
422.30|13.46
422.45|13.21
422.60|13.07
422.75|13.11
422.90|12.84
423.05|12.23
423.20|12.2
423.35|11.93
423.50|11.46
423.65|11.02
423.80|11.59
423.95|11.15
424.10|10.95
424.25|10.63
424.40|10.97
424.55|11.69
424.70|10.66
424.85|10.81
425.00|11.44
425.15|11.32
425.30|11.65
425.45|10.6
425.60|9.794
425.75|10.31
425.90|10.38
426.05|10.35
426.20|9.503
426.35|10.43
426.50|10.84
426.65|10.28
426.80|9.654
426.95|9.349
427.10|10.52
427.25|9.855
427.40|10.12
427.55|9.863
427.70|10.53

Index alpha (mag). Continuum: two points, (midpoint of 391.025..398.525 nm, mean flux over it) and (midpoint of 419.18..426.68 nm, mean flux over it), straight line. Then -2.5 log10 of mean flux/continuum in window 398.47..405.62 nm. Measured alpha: 0.09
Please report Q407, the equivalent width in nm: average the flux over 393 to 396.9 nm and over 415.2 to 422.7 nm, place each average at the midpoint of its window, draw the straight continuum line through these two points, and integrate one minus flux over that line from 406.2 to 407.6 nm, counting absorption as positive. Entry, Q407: 0.35 nm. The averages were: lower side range 9.52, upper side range 16.5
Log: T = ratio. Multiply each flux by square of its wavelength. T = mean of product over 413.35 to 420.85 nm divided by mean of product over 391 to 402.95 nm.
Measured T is 1.86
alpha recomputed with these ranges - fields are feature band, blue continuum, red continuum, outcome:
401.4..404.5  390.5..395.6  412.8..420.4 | 0.25 mag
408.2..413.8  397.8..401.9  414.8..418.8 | 0.23 mag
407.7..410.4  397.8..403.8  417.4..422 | 0.23 mag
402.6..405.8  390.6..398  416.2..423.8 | 0.22 mag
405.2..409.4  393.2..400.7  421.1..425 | 0.09 mag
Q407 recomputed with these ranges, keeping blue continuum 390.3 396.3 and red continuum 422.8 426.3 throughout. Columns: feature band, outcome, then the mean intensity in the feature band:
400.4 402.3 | 0.08 nm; 9.61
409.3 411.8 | -0.17 nm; 11.2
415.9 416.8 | -0.44 nm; 16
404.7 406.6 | 0.07 nm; 9.87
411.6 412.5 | -0.17 nm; 12.5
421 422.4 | -0.47 nm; 14.7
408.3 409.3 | 0.00 nm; 10.4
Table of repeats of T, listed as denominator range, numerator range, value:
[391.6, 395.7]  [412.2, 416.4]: 1.62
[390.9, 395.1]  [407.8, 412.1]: 1.25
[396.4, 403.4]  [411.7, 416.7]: 1.53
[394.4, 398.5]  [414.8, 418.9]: 1.89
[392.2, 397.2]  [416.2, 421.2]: 2.06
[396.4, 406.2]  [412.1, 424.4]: 1.67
